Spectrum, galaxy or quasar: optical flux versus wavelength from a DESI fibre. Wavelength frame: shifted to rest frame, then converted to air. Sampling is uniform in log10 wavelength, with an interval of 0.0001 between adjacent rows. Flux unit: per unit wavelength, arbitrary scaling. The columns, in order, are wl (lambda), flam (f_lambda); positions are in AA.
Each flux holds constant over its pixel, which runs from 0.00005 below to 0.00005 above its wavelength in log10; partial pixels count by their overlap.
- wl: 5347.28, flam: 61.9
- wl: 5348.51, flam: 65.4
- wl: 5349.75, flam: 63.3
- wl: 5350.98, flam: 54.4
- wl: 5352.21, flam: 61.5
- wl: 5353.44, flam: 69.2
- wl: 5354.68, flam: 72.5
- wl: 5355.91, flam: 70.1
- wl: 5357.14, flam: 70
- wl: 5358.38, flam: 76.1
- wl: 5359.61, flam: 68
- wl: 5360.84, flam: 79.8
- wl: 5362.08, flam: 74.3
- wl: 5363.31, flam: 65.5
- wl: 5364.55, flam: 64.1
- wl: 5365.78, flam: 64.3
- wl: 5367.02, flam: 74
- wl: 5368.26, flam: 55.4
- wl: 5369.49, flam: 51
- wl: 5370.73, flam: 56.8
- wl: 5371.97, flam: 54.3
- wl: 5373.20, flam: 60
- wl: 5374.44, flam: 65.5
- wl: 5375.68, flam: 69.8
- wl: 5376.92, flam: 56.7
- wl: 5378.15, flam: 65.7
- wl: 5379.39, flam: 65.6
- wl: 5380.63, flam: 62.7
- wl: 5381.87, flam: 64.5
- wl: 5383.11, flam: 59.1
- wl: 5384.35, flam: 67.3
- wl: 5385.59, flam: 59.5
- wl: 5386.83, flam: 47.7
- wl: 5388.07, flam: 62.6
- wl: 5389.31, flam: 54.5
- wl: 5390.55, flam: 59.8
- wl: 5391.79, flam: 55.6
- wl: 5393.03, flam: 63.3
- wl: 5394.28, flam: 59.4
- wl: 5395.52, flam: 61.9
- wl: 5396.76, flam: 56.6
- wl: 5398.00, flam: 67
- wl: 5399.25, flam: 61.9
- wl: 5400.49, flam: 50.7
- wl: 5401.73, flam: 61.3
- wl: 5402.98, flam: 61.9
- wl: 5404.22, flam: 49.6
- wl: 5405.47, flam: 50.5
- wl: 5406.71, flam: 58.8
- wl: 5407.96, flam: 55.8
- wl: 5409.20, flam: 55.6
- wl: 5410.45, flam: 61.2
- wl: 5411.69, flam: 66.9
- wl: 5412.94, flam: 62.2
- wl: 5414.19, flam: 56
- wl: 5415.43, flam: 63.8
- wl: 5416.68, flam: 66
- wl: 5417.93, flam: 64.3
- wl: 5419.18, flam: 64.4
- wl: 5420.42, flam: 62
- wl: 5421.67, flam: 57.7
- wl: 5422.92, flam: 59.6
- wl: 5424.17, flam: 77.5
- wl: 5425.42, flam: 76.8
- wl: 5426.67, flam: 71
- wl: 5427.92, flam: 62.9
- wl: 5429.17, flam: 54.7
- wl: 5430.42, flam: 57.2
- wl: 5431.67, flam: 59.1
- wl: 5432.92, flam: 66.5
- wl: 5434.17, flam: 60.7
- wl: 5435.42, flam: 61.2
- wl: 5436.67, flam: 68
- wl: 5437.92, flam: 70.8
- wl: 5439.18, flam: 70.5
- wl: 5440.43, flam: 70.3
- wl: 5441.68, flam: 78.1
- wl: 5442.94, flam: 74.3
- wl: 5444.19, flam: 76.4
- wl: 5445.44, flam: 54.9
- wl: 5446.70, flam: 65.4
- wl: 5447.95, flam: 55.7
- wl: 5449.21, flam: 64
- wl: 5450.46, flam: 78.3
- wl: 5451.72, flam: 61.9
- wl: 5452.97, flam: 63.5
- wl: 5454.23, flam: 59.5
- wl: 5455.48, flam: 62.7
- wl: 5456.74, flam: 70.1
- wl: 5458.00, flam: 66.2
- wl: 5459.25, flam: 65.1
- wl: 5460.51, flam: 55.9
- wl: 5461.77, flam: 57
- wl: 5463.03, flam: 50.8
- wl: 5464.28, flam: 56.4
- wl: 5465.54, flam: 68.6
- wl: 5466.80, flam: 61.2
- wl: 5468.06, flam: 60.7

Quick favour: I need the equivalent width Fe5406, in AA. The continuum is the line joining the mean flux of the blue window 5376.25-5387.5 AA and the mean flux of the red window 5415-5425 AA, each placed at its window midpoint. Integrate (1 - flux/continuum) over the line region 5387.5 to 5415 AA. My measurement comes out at 1.8 AA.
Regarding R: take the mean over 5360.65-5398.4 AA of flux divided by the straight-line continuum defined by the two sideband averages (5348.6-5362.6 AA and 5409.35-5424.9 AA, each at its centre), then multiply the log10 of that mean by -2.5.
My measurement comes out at 0.08 mag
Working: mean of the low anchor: 68.8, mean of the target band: 61.8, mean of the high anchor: 63.3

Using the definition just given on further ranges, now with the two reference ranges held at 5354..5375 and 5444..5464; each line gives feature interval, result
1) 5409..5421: 0.03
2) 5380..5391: 0.09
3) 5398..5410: 0.14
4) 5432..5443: -0.09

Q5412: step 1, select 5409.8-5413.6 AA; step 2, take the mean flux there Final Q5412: 63.2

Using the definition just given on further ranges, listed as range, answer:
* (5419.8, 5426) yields 66.6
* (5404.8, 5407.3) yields 54.5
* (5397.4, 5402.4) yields 60.1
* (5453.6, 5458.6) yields 64.6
